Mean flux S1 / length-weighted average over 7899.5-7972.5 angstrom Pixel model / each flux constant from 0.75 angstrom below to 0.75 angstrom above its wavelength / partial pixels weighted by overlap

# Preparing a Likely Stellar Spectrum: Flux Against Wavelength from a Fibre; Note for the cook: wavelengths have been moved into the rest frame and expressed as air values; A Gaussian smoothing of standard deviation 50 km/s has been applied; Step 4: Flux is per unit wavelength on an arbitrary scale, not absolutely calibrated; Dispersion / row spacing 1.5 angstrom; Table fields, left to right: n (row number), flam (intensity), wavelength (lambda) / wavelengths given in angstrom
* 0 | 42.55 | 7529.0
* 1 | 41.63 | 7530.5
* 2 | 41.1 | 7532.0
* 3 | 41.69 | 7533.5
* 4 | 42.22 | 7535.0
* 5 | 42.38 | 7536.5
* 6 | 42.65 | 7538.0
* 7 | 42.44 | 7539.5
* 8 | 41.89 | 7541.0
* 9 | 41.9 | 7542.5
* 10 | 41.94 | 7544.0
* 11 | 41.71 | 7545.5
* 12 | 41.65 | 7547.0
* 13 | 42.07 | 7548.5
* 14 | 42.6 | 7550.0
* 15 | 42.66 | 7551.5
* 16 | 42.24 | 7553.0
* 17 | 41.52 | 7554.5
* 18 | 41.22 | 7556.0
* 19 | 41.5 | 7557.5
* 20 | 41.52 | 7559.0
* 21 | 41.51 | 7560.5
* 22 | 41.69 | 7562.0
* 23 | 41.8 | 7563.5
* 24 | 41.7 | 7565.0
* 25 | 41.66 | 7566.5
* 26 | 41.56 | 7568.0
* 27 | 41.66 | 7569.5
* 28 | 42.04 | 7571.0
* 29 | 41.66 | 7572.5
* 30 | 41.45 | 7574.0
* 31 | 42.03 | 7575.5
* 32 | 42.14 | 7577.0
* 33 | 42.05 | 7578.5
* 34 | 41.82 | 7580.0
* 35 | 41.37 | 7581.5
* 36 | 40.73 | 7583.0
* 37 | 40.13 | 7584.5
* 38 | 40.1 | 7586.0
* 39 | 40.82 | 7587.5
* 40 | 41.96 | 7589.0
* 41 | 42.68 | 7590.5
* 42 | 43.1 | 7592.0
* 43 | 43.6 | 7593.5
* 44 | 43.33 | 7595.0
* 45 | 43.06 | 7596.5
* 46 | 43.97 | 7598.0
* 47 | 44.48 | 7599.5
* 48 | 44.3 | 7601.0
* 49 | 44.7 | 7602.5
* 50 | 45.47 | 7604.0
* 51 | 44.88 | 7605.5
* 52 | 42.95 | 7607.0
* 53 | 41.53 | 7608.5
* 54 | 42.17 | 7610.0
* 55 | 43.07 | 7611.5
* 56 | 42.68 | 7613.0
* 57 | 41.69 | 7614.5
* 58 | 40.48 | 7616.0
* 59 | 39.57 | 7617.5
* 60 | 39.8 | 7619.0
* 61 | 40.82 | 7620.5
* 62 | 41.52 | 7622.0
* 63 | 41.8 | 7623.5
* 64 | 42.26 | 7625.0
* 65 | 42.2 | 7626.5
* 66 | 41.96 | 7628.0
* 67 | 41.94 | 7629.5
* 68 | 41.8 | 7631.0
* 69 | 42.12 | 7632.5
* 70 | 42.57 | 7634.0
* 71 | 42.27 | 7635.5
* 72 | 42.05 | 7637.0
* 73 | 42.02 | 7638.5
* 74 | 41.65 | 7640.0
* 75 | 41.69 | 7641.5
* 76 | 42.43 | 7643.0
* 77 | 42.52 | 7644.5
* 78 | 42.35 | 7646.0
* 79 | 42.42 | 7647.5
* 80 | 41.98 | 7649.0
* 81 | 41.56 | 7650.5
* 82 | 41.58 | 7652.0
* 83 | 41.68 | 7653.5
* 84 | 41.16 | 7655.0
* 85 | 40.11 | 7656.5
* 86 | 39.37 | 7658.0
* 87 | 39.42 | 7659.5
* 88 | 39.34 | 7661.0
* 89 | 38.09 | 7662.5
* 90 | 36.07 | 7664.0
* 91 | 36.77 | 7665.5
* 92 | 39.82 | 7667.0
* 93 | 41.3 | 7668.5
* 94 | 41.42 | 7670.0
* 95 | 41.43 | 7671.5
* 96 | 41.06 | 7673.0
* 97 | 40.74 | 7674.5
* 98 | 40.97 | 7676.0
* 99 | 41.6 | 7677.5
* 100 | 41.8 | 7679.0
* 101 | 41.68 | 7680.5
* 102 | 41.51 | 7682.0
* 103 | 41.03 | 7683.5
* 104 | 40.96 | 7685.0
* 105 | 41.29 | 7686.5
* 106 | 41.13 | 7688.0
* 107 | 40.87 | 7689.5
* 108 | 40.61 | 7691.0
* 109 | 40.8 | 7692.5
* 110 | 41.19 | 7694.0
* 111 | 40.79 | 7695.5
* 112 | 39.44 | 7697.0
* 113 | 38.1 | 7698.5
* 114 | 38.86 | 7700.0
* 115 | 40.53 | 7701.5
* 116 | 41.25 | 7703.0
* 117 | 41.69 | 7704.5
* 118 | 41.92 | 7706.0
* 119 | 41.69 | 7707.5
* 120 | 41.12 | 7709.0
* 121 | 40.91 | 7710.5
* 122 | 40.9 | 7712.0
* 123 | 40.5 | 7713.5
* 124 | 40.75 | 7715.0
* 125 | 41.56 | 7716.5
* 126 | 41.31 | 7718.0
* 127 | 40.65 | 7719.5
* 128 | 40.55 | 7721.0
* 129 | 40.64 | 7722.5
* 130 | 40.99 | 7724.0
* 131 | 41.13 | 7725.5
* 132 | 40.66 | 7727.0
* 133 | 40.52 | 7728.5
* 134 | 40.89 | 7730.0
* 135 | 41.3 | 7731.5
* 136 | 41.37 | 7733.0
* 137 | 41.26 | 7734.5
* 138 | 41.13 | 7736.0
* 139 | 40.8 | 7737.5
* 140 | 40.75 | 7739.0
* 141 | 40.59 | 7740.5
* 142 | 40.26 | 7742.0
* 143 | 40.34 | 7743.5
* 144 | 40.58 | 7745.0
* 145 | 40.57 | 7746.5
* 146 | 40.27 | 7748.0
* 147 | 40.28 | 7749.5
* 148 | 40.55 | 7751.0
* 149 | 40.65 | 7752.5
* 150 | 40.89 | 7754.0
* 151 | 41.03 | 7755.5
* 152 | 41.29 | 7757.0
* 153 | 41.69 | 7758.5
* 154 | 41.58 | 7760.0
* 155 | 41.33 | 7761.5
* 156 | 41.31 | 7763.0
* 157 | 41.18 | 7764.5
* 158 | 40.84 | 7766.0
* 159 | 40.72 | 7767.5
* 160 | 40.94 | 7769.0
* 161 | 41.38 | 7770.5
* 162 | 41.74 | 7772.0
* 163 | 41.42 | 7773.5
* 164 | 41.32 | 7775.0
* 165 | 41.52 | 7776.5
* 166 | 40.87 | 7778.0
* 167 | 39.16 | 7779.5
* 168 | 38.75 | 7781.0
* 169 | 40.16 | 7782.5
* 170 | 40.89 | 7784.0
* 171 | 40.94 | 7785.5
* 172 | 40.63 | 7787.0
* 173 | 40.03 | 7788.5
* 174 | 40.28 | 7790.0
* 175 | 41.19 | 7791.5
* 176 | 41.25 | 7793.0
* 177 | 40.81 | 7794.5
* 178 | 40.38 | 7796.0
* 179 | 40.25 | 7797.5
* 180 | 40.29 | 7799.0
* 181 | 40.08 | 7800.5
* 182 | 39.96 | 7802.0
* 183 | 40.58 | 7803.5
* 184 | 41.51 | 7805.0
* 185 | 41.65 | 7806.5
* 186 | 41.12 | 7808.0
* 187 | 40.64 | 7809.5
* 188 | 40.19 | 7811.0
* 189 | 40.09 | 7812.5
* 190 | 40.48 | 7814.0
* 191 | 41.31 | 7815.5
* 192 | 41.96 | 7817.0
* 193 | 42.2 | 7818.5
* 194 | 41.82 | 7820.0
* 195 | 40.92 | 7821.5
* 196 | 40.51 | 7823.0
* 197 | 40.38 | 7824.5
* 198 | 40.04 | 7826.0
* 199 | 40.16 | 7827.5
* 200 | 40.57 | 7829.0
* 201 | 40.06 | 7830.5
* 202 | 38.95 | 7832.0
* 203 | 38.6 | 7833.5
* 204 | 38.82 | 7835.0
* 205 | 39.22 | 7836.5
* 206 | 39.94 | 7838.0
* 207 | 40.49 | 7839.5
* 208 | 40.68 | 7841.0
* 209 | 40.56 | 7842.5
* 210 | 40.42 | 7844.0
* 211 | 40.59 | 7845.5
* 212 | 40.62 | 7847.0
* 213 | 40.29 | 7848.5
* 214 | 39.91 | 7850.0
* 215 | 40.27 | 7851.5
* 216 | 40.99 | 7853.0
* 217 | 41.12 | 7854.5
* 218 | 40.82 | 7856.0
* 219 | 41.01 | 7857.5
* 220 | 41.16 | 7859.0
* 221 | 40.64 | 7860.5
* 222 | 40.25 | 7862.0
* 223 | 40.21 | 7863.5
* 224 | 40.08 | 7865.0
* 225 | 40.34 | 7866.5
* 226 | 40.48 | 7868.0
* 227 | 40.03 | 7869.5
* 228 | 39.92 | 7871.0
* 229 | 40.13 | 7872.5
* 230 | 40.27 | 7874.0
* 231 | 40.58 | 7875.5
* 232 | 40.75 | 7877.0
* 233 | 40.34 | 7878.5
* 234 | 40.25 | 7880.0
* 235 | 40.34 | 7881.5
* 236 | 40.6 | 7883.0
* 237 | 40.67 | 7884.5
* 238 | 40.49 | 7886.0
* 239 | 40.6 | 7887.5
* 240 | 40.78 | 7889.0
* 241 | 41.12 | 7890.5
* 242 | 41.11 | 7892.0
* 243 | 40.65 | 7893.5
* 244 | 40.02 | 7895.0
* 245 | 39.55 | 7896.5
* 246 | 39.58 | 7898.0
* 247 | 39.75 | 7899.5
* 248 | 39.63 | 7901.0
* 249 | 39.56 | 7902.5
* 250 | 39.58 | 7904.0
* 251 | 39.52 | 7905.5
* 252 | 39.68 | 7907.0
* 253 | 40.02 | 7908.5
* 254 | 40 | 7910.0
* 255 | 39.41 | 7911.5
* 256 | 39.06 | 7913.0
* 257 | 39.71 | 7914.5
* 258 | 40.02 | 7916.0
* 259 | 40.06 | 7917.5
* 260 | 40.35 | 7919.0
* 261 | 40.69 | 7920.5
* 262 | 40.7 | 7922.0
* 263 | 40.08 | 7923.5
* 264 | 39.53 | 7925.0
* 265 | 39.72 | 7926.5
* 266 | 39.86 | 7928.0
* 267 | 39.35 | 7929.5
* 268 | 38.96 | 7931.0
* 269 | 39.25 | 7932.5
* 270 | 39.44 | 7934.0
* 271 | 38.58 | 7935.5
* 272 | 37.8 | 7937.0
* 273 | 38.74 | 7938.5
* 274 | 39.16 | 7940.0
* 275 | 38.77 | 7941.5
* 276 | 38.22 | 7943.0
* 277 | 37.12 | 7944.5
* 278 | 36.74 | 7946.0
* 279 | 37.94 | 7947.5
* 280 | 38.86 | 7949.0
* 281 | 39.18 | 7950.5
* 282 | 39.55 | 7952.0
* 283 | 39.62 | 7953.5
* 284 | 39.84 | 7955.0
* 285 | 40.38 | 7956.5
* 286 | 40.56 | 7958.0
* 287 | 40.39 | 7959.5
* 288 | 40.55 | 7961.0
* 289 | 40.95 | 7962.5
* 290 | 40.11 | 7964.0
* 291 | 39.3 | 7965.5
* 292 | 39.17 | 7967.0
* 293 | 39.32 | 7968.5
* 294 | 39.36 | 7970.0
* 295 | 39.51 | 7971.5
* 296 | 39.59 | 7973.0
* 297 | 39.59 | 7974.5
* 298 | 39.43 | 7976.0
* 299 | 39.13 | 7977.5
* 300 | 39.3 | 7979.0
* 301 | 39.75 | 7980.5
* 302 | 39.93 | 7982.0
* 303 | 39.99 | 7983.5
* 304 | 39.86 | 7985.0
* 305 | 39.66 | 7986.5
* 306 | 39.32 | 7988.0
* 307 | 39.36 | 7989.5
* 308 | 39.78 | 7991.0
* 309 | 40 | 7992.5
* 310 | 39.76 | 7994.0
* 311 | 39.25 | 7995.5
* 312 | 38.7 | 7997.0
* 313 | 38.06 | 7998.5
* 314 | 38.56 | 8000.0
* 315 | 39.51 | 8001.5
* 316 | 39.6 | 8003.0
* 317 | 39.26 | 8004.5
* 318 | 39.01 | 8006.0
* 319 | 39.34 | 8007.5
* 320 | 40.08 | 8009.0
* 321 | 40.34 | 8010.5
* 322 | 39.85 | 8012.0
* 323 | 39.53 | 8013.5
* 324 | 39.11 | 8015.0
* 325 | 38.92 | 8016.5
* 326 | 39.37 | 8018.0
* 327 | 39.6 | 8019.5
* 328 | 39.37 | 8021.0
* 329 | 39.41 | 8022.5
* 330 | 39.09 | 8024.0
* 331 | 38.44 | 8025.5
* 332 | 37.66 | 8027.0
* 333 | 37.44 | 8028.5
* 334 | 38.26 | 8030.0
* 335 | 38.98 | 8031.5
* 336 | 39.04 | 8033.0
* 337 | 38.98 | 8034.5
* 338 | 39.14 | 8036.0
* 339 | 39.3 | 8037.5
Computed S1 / 39.5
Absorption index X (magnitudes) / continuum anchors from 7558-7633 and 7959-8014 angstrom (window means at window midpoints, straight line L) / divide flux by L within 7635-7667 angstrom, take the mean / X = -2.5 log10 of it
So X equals 0.03 mag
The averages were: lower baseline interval 42.1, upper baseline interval 39.6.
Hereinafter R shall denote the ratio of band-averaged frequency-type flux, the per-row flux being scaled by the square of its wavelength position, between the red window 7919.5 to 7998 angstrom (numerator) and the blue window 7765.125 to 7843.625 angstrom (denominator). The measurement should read 1.0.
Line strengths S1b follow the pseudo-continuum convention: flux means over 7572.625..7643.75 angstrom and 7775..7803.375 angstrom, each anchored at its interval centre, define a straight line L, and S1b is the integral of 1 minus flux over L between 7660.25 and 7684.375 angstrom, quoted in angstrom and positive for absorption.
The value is 0.7 angstrom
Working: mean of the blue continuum 42.2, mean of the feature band 40.3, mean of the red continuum 40.4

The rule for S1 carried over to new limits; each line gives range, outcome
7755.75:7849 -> 40.6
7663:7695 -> 40.6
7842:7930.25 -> 40.2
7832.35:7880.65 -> 40.3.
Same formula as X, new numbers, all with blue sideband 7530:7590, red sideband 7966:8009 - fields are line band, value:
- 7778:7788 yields 0.01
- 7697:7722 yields 0.00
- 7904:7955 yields 0.01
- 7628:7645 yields -0.02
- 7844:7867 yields -0.01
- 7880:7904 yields -0.01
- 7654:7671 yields 0.05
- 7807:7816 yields -0.01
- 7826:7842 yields 0.01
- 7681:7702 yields 0.01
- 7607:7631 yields -0.01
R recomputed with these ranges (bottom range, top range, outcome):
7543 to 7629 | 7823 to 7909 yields 1.03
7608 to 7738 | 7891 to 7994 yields 1.03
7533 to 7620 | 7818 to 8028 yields 1.03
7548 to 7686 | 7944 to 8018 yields 1.04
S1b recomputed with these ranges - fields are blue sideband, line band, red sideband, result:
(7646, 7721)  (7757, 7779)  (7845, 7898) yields -0.36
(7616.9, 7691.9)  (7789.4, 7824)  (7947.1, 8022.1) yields -0.41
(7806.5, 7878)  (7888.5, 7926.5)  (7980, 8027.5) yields 0.02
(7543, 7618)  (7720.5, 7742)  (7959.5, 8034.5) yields 0.14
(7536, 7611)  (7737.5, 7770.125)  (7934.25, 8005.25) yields 0.05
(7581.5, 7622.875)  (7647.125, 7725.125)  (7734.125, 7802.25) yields 1.62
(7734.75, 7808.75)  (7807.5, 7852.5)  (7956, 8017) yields 0.07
